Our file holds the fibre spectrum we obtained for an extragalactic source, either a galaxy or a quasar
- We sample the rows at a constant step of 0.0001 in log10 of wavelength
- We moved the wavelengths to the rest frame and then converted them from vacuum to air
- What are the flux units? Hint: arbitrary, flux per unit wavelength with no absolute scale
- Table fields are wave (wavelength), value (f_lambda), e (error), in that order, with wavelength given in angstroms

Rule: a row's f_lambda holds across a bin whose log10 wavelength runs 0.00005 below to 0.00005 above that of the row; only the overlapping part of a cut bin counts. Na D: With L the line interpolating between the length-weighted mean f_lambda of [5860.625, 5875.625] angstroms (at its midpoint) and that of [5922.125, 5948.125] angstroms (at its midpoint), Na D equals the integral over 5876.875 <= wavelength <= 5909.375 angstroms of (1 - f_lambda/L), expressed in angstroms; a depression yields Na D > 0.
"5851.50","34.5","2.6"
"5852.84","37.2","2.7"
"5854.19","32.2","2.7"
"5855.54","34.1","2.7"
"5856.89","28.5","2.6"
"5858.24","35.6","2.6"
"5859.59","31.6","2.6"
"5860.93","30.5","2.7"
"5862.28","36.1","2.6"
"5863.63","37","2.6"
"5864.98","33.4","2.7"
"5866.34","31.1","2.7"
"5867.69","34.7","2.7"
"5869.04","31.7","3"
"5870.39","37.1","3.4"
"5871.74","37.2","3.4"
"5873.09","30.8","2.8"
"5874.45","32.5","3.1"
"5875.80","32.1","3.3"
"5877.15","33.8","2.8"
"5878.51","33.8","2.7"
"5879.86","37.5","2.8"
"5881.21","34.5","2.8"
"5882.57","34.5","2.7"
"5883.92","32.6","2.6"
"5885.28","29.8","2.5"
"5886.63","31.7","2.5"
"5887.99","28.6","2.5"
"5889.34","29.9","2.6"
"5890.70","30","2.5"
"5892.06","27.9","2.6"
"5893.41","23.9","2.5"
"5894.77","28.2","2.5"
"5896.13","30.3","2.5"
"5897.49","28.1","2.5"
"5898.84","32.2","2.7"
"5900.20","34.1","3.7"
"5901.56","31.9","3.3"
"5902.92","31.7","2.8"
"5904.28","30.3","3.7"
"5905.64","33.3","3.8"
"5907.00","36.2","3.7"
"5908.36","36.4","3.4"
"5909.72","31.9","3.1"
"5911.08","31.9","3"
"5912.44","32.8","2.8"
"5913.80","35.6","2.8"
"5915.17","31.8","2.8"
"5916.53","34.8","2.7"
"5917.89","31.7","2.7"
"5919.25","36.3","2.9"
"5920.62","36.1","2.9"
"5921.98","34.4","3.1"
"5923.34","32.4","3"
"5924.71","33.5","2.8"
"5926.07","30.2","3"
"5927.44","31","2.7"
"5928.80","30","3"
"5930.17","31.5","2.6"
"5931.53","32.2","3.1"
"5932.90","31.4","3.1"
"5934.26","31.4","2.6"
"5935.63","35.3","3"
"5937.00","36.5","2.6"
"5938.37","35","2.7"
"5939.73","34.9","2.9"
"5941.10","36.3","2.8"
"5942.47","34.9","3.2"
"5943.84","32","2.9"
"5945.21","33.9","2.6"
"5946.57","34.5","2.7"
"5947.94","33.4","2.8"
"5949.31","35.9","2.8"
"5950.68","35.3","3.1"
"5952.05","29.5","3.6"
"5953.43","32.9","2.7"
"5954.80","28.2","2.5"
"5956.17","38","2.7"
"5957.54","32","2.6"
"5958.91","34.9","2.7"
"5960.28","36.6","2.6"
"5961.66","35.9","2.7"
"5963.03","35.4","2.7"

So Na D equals 1.8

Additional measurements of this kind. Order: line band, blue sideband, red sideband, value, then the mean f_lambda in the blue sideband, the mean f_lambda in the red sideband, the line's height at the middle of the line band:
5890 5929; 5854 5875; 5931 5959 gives 1.77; 33.4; 33.7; 33.6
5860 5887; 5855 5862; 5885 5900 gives -2.33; 32.3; 29.3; 31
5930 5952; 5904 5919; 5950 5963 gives -0.18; 33.5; 33.8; 33.7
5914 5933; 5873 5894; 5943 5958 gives -0.12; 31.5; 33.3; 32.6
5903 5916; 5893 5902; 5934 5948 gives -0.88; 29.9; 34.5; 31.2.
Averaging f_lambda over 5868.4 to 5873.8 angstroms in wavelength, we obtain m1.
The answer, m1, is 34.2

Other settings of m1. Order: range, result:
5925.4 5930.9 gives 30.7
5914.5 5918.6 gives 32.9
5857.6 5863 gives 33.5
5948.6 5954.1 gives 33.3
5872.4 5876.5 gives 31.8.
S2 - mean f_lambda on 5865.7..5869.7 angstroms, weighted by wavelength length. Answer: 32.5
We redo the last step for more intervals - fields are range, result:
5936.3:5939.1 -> 35.8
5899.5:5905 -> 32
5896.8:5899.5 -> 30.2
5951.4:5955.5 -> 30.2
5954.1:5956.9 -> 33.1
